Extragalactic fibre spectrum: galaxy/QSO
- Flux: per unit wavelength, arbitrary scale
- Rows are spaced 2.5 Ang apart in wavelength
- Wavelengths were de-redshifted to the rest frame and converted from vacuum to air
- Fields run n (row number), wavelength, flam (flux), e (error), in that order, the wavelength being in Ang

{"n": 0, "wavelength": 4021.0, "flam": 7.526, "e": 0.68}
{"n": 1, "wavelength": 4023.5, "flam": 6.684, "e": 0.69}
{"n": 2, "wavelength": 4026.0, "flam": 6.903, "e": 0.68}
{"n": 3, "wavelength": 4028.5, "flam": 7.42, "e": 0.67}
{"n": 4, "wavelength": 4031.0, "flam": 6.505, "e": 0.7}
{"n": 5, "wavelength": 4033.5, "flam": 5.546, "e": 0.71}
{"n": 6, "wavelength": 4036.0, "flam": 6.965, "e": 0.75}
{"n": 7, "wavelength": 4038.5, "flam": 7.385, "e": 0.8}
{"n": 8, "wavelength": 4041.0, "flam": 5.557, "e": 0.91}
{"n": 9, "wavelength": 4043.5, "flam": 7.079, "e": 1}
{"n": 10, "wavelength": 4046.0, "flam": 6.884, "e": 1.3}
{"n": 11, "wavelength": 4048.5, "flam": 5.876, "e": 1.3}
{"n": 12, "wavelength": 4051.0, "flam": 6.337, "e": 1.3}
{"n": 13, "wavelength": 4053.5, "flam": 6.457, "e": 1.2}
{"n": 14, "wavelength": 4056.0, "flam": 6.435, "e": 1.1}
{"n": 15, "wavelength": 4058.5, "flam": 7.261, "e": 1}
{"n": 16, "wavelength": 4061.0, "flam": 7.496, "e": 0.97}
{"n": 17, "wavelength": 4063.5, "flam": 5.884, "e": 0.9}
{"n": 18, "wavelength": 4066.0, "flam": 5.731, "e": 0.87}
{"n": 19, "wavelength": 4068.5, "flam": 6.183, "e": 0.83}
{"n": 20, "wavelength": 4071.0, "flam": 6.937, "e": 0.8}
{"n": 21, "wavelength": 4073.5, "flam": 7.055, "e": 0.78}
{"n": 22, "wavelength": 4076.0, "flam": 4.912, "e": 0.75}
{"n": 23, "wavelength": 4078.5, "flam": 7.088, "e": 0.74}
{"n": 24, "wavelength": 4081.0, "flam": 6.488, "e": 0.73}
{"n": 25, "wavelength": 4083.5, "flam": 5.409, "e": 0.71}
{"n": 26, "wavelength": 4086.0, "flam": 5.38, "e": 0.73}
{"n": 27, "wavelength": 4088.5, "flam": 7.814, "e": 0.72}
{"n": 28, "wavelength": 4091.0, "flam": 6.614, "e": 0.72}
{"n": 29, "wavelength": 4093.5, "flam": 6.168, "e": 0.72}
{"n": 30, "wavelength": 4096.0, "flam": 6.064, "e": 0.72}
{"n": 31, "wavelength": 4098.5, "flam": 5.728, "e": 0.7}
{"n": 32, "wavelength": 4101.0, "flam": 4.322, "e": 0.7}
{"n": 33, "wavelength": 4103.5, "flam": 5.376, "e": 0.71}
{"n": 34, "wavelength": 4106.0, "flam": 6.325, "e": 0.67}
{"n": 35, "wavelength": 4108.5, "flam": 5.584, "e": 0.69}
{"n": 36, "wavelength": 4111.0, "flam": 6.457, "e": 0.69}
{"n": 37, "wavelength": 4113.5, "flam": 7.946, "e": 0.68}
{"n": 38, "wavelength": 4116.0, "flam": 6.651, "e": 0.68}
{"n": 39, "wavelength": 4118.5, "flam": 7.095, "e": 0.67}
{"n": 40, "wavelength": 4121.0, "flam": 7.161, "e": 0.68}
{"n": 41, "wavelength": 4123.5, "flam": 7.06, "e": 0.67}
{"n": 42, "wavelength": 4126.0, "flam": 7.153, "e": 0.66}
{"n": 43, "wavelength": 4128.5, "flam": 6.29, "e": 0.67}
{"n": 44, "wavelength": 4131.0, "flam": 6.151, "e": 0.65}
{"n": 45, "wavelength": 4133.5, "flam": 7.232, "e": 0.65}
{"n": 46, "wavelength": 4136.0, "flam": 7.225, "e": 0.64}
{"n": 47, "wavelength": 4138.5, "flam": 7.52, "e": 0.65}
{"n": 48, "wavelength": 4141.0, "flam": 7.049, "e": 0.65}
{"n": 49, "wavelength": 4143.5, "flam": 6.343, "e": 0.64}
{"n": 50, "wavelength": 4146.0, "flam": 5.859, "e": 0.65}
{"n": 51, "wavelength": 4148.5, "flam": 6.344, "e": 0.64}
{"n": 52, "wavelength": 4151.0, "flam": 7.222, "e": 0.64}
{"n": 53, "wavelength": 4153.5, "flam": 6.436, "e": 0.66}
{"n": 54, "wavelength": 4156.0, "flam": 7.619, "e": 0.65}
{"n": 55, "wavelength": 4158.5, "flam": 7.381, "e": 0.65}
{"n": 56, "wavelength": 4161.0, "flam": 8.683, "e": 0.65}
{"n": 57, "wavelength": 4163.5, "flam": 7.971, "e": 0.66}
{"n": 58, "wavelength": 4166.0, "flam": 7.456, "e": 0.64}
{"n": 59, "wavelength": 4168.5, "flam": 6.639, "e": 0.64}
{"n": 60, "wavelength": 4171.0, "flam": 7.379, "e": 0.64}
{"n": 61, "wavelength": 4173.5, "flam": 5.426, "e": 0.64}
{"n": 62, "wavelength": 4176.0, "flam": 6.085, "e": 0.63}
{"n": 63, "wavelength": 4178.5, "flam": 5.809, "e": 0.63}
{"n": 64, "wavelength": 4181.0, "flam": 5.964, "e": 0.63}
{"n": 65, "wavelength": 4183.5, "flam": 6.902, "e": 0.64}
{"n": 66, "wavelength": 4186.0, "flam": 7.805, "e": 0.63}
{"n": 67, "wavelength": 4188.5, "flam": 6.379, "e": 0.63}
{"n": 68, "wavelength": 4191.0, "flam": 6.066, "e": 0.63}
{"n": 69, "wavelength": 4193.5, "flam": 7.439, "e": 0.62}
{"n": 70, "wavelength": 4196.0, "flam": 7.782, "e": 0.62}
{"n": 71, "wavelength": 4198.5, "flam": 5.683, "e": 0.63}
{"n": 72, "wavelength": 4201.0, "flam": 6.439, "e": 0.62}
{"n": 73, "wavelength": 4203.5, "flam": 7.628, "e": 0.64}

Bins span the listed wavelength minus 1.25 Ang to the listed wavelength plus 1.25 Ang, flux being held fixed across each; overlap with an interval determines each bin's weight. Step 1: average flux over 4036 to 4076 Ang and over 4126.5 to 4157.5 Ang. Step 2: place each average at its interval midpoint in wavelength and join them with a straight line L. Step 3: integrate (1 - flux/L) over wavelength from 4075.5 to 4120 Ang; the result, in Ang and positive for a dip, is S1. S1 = 2.9 Ang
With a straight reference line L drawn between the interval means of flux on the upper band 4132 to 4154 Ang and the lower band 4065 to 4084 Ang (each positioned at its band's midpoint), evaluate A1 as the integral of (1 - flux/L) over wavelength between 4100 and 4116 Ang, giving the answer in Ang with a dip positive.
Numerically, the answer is 1.1 Ang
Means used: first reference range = 6.26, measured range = 6.08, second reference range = 6.81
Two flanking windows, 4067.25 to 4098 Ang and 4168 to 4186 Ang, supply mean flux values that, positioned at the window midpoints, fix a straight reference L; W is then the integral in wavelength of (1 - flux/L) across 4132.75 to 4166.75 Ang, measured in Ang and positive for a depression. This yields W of -4.1 Ang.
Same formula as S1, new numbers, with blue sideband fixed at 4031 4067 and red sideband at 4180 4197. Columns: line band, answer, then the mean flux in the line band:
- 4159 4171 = -1.4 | 7.64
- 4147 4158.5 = -0.2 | 6.93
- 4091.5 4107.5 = 2.3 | 5.71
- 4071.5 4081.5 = 0.2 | 6.42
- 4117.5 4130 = -0.4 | 6.93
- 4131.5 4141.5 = -0.6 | 7.19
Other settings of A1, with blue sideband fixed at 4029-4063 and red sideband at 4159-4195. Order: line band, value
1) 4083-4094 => 0.6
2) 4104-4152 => 0.2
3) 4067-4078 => 0.6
